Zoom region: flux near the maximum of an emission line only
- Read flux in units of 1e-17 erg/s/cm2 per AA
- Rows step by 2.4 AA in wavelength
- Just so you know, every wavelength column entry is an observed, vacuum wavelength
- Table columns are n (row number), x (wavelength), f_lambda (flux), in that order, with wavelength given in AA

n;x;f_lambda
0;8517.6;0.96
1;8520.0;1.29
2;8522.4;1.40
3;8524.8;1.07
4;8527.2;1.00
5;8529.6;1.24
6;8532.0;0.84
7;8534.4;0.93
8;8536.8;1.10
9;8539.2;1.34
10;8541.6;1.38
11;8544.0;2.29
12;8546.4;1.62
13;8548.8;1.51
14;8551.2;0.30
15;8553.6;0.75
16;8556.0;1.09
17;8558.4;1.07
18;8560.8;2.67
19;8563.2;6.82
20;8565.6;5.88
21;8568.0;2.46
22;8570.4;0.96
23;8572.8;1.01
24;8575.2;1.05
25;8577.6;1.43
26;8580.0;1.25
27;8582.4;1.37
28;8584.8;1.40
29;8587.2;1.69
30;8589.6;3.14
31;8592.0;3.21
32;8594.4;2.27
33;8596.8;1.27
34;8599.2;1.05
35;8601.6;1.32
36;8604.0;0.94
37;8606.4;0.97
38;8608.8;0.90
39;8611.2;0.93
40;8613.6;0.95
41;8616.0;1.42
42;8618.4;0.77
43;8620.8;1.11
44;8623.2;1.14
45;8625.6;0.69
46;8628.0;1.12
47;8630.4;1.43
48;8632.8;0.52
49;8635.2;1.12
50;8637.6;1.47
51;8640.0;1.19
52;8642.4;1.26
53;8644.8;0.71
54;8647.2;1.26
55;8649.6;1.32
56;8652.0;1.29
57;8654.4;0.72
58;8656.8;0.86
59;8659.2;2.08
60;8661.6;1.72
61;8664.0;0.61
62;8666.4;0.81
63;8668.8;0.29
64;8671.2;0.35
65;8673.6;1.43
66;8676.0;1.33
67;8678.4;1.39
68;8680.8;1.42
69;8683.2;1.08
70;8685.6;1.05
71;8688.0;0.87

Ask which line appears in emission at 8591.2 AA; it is [N II] 6583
